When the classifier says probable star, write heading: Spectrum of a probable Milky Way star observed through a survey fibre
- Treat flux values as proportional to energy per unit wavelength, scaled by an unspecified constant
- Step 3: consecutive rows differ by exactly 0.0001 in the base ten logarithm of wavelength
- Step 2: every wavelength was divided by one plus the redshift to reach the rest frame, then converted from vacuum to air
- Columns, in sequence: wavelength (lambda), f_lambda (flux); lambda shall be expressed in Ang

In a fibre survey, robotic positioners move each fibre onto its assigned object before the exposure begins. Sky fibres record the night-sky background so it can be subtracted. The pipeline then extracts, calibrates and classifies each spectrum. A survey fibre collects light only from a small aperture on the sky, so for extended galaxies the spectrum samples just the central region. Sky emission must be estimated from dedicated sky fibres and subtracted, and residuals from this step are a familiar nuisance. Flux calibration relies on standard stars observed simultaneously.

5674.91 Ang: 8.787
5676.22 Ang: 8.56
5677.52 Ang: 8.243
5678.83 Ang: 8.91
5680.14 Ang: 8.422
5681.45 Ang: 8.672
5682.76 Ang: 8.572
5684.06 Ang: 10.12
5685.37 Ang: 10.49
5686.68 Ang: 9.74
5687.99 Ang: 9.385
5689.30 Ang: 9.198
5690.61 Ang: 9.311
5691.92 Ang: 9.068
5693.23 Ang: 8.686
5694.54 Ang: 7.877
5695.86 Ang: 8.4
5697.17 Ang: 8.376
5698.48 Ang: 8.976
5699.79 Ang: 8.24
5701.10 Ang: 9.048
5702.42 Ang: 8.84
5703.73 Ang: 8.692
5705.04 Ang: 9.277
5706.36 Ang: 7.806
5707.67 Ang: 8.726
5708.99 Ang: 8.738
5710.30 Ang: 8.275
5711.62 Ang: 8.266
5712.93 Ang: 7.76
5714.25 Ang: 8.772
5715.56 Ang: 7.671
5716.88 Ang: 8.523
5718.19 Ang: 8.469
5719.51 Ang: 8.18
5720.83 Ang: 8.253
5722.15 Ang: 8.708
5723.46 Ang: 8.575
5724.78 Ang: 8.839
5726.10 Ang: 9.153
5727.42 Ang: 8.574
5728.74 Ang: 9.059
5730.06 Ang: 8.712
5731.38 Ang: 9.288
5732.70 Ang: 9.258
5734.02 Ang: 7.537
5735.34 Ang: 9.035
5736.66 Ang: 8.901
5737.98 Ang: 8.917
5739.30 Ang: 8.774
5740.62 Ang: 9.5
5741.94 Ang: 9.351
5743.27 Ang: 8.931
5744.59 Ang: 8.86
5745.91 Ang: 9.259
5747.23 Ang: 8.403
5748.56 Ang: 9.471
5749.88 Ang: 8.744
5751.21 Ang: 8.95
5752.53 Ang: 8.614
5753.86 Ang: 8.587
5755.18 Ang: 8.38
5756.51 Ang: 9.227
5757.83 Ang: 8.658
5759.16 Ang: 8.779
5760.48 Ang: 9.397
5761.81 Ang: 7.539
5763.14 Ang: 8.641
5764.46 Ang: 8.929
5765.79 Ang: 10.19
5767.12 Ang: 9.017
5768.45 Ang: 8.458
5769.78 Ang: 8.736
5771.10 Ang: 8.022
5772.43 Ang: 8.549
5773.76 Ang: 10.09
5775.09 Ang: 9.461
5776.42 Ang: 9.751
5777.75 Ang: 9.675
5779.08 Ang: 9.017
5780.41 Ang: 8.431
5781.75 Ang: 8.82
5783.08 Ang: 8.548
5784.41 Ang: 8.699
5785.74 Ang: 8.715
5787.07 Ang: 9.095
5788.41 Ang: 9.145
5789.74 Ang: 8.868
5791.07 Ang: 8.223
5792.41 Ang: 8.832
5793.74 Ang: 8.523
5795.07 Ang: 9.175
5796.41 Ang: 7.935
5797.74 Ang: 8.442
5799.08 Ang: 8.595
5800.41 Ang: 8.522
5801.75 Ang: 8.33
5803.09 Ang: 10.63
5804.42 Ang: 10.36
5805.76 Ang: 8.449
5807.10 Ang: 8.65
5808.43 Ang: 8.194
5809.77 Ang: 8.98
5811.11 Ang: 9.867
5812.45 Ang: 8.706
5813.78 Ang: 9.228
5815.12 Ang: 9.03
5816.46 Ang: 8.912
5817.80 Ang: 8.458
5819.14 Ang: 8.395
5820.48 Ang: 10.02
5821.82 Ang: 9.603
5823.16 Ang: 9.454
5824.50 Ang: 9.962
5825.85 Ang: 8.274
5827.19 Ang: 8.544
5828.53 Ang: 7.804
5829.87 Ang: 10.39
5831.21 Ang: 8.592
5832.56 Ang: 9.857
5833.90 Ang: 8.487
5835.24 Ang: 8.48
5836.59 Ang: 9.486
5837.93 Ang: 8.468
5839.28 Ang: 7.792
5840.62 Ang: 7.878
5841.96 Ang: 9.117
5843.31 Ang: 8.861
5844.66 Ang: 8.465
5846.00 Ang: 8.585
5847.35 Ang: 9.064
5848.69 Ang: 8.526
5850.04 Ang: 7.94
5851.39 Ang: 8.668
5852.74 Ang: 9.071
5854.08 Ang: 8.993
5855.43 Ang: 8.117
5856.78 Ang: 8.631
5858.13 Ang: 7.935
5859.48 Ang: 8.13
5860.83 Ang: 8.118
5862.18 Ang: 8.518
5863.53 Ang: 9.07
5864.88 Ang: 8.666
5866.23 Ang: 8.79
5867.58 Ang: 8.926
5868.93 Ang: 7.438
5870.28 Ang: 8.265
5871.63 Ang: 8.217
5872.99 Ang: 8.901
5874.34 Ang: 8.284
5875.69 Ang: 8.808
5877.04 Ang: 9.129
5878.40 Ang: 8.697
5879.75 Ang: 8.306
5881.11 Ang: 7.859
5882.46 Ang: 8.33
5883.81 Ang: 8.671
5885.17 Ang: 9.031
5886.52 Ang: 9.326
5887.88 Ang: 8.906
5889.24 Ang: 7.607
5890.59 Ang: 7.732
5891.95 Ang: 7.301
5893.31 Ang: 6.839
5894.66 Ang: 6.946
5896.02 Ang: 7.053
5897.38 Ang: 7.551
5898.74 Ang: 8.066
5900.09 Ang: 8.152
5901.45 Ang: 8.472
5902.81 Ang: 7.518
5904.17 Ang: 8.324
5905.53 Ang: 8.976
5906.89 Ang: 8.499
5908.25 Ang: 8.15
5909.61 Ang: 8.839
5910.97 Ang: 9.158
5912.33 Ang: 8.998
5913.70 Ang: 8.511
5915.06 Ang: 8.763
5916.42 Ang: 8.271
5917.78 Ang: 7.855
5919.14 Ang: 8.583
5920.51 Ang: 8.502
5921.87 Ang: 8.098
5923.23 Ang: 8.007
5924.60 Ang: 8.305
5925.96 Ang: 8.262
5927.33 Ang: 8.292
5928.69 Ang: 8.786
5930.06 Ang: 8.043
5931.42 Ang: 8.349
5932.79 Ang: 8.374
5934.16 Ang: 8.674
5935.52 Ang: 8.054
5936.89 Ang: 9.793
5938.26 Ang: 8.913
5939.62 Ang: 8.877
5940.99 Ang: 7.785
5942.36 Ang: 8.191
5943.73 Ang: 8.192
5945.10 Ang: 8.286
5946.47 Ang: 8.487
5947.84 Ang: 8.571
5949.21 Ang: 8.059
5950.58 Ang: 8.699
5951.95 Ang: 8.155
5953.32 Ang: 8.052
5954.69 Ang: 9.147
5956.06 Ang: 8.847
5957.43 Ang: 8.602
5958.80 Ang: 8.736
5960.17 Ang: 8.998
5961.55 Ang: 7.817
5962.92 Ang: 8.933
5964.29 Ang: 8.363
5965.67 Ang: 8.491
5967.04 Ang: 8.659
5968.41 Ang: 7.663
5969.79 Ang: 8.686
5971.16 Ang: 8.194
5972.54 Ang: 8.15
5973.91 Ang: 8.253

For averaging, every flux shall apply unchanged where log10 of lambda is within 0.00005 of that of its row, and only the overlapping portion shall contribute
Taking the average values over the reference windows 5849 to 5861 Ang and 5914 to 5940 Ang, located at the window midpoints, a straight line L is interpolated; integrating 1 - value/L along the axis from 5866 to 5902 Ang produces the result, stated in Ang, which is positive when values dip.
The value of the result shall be 1.0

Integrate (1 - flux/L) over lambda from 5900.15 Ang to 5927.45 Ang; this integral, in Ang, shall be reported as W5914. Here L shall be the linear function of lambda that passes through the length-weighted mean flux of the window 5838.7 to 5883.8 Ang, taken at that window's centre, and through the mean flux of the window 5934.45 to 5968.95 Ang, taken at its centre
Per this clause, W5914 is 0.3 Ang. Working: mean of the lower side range 8.49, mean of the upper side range 8.5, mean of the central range 8.41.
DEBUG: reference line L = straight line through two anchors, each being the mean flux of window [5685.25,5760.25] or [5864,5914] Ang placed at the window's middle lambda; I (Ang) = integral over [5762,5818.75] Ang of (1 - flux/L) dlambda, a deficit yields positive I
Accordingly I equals -2.21 Ang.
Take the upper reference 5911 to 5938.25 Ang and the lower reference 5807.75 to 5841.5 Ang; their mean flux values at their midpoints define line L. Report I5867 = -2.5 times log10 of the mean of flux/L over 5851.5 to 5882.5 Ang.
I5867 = 0.03 mag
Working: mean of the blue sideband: 8.92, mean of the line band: 8.49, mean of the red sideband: 8.47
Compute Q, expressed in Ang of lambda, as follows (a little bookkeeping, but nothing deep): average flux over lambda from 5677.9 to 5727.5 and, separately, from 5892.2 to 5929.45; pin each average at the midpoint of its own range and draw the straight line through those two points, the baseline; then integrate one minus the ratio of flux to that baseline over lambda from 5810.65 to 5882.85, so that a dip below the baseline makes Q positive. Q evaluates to -2.9 Ang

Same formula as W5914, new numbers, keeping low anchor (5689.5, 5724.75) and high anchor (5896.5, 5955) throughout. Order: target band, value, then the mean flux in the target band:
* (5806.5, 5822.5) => -1.0 Ang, 9.01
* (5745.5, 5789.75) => -2.1 Ang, 8.91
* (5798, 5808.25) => -0.6 Ang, 9.01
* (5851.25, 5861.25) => 0.0 Ang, 8.45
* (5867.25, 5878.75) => -0.1 Ang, 8.5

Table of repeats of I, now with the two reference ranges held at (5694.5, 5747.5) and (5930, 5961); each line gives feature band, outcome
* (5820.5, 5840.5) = -0.82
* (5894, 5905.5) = 0.97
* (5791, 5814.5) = -0.74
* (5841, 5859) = -0.03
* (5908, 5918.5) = -0.05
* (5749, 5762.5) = -0.09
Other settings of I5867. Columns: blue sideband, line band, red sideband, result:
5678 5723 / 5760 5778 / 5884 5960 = -0.051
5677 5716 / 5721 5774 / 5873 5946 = -0.024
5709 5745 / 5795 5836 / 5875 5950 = -0.058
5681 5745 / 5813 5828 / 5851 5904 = -0.076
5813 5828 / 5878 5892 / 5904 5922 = 0.042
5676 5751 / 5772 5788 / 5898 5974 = -0.048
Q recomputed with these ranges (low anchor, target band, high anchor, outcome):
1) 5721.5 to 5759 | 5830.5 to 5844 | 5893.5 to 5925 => -0.33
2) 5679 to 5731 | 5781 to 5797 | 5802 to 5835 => 0.51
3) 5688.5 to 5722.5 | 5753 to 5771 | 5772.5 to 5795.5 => 0.17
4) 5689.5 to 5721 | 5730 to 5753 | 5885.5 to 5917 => -1.27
